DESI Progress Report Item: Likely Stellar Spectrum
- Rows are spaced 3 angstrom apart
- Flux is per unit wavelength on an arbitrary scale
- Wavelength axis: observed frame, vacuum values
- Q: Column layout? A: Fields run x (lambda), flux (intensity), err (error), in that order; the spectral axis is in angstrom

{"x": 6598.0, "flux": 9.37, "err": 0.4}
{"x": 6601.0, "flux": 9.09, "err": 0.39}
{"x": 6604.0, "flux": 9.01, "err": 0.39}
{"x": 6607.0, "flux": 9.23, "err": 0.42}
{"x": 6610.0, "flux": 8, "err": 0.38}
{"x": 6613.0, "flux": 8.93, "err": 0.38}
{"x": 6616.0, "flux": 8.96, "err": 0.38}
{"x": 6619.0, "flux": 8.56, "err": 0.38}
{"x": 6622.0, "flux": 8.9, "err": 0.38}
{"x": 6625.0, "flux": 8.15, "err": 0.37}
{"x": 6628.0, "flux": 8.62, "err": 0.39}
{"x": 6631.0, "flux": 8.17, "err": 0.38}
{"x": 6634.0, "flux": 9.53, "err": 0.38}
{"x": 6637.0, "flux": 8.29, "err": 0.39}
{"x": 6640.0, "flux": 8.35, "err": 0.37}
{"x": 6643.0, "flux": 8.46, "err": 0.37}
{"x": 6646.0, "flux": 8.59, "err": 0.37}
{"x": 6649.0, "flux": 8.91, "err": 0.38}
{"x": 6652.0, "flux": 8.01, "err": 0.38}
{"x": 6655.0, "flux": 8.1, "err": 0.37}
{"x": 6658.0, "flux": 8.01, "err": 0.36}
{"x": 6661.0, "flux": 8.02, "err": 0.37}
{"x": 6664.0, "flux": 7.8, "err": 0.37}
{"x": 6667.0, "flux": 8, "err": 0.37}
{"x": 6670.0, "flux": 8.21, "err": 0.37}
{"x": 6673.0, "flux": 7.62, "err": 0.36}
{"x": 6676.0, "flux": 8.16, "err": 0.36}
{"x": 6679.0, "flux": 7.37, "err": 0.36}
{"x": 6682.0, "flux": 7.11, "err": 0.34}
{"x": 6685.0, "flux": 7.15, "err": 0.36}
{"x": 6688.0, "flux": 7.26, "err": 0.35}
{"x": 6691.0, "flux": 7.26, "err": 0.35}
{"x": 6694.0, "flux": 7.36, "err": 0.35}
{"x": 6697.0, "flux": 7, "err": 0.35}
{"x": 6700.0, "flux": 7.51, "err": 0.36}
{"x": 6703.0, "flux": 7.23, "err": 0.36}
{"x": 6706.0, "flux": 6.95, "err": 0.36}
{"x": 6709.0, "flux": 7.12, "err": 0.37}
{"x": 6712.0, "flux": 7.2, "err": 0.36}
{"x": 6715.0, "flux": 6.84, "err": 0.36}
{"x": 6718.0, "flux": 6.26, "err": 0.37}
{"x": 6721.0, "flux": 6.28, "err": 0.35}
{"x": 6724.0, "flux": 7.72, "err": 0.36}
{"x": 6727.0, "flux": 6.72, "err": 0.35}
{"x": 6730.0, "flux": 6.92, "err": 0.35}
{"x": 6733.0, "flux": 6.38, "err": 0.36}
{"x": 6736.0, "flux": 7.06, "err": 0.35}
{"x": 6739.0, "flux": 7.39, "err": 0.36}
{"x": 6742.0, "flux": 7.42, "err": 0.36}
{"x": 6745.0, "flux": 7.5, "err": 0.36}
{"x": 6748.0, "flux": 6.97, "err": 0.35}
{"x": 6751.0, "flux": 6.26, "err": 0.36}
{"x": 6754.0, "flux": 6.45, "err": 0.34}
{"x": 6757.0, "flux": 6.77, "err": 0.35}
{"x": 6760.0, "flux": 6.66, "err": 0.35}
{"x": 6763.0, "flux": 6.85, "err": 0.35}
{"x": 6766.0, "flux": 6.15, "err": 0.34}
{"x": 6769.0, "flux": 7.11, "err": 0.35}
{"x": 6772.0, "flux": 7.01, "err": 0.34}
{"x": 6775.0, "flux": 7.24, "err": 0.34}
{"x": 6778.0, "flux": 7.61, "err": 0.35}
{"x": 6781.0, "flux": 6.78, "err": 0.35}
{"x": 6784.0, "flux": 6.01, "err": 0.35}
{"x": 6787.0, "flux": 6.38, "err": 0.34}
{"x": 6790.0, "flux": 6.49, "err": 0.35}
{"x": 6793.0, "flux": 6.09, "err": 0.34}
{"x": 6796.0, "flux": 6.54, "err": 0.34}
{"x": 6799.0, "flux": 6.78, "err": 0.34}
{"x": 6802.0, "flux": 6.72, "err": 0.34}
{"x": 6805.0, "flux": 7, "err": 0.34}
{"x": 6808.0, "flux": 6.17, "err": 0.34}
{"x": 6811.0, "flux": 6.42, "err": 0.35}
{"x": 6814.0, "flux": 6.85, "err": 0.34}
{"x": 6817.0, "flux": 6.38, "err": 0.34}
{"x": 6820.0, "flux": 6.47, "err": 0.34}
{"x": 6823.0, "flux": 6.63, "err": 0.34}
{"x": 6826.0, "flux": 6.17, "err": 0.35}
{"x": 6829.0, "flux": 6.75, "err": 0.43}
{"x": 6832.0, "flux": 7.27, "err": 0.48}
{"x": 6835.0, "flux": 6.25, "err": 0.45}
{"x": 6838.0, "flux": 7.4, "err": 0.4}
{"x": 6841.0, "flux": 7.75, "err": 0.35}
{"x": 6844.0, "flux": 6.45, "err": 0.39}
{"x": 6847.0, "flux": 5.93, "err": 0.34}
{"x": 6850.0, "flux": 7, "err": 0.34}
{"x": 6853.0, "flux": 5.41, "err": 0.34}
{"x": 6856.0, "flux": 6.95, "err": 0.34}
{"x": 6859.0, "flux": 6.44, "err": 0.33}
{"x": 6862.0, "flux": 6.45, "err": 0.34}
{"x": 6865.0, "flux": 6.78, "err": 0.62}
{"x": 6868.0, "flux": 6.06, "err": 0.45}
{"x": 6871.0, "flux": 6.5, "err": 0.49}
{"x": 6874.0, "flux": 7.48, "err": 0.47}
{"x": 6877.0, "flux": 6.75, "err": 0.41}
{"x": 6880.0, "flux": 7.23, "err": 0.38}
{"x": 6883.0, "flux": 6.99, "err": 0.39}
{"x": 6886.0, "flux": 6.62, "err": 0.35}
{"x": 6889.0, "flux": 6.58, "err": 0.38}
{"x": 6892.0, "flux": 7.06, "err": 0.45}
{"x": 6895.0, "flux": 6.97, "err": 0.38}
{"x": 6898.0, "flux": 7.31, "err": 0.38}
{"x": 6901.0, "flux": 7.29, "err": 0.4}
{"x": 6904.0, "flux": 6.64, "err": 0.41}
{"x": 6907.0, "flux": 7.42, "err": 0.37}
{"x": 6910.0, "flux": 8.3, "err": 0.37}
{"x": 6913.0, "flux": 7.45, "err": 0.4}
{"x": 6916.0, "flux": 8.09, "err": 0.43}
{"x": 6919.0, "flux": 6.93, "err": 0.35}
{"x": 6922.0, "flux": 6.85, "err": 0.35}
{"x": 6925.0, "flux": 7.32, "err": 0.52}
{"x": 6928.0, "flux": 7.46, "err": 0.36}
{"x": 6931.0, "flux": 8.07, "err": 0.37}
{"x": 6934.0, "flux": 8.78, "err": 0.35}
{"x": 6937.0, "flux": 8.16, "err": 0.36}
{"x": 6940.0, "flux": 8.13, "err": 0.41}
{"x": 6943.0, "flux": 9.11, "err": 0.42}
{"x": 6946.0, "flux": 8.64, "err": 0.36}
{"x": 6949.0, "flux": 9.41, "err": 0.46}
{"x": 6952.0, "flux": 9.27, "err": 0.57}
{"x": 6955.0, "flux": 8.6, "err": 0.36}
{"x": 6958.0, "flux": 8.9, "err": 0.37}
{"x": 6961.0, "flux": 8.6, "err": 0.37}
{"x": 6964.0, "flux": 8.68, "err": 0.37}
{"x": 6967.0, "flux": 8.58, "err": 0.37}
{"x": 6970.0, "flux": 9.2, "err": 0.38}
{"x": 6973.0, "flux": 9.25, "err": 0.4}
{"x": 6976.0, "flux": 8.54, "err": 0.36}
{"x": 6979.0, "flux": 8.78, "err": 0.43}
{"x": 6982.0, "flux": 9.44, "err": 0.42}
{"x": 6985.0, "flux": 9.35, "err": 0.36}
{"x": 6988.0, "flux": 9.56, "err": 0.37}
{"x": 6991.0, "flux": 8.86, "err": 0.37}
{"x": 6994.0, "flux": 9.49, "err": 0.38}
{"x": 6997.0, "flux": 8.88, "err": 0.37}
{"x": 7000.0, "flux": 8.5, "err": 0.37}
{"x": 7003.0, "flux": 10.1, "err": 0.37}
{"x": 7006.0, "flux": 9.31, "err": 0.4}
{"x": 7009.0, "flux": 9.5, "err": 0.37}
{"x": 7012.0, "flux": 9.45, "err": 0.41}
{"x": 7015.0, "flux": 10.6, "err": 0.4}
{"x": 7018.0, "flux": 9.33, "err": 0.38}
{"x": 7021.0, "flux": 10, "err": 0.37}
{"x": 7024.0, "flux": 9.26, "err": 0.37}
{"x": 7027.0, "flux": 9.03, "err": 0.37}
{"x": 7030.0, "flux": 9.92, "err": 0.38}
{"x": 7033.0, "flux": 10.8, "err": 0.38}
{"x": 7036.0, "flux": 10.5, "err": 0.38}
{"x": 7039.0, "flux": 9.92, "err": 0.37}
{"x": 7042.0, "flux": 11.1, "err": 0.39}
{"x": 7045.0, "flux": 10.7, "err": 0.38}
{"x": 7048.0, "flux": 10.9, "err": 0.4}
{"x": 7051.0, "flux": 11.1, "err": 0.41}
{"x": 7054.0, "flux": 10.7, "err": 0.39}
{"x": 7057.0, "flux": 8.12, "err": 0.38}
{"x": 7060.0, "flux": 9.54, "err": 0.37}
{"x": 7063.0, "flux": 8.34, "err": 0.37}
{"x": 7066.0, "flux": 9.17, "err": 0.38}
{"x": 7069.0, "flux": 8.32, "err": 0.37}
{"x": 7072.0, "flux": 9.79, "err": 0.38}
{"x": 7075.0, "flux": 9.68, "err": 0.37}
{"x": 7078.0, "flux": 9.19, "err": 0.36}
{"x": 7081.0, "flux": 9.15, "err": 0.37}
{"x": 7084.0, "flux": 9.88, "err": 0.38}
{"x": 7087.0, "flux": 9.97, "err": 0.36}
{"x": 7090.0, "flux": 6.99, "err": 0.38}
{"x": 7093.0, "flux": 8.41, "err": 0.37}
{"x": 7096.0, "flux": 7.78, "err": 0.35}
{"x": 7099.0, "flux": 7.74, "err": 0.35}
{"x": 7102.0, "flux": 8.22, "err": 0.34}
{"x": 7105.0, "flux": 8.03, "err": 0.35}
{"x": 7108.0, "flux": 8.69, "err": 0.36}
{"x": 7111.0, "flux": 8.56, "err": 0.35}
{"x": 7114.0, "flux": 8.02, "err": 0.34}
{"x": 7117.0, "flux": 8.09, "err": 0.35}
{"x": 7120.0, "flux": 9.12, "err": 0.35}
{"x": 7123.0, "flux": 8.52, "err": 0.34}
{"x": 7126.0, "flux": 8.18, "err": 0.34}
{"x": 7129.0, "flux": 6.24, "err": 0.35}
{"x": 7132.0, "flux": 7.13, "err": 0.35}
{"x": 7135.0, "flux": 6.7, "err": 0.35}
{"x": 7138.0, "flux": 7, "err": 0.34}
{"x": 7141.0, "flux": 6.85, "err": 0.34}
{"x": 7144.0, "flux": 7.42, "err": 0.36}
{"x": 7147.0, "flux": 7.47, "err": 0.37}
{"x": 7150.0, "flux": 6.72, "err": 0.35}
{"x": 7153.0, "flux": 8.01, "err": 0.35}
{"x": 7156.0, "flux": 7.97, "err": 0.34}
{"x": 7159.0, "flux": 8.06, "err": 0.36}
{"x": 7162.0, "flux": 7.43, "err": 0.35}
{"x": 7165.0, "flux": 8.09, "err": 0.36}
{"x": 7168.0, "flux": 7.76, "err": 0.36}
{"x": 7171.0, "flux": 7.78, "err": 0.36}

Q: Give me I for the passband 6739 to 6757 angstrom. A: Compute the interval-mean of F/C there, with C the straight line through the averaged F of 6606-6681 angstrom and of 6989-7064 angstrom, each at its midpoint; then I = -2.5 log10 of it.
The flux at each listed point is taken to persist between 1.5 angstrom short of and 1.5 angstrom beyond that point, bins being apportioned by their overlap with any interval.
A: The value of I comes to 0.25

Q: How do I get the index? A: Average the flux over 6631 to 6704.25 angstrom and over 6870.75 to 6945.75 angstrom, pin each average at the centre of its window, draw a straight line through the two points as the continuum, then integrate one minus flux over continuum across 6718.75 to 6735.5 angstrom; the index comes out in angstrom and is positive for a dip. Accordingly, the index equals 2.1 angstrom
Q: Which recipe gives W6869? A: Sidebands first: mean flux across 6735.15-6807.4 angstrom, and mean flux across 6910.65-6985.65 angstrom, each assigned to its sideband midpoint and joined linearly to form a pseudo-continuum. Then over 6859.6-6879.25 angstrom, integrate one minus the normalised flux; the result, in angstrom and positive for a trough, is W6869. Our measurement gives 2.6 angstrom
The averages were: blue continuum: 6.79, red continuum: 8.45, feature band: 6.68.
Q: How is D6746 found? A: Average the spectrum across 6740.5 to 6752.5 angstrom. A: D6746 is 7.04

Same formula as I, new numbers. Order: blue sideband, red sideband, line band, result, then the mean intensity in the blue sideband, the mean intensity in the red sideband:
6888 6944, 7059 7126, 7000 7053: -0.212 mag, 7.57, 8.67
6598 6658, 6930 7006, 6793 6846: 0.299 mag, 8.63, 8.93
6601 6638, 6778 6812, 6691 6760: 0.065 mag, 8.72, 6.54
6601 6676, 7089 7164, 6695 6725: 0.189 mag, 8.44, 7.74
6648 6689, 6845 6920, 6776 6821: 0.107 mag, 7.83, 6.9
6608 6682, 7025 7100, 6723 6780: 0.232 mag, 8.3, 9.48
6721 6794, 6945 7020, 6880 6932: 0.156 mag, 6.82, 9.16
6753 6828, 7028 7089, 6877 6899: 0.125 mag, 6.63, 9.81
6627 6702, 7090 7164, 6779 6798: 0.224 mag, 7.95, 7.75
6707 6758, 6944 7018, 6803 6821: 0.163 mag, 6.9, 9.15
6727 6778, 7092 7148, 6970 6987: -0.217 mag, 6.9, 7.8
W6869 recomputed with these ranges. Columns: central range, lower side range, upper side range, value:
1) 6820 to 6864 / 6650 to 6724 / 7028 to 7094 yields 9.1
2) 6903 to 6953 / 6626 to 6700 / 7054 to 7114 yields 2.7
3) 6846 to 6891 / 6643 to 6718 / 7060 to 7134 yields 7.7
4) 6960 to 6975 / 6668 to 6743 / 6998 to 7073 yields 0.6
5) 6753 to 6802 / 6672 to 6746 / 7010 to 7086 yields 6.3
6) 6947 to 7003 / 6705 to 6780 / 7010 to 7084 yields 0.5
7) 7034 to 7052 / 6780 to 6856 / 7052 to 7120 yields -4.9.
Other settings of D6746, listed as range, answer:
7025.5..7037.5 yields 10.1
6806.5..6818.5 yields 6.45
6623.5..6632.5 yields 8.31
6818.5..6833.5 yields 6.66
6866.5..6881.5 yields 6.8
